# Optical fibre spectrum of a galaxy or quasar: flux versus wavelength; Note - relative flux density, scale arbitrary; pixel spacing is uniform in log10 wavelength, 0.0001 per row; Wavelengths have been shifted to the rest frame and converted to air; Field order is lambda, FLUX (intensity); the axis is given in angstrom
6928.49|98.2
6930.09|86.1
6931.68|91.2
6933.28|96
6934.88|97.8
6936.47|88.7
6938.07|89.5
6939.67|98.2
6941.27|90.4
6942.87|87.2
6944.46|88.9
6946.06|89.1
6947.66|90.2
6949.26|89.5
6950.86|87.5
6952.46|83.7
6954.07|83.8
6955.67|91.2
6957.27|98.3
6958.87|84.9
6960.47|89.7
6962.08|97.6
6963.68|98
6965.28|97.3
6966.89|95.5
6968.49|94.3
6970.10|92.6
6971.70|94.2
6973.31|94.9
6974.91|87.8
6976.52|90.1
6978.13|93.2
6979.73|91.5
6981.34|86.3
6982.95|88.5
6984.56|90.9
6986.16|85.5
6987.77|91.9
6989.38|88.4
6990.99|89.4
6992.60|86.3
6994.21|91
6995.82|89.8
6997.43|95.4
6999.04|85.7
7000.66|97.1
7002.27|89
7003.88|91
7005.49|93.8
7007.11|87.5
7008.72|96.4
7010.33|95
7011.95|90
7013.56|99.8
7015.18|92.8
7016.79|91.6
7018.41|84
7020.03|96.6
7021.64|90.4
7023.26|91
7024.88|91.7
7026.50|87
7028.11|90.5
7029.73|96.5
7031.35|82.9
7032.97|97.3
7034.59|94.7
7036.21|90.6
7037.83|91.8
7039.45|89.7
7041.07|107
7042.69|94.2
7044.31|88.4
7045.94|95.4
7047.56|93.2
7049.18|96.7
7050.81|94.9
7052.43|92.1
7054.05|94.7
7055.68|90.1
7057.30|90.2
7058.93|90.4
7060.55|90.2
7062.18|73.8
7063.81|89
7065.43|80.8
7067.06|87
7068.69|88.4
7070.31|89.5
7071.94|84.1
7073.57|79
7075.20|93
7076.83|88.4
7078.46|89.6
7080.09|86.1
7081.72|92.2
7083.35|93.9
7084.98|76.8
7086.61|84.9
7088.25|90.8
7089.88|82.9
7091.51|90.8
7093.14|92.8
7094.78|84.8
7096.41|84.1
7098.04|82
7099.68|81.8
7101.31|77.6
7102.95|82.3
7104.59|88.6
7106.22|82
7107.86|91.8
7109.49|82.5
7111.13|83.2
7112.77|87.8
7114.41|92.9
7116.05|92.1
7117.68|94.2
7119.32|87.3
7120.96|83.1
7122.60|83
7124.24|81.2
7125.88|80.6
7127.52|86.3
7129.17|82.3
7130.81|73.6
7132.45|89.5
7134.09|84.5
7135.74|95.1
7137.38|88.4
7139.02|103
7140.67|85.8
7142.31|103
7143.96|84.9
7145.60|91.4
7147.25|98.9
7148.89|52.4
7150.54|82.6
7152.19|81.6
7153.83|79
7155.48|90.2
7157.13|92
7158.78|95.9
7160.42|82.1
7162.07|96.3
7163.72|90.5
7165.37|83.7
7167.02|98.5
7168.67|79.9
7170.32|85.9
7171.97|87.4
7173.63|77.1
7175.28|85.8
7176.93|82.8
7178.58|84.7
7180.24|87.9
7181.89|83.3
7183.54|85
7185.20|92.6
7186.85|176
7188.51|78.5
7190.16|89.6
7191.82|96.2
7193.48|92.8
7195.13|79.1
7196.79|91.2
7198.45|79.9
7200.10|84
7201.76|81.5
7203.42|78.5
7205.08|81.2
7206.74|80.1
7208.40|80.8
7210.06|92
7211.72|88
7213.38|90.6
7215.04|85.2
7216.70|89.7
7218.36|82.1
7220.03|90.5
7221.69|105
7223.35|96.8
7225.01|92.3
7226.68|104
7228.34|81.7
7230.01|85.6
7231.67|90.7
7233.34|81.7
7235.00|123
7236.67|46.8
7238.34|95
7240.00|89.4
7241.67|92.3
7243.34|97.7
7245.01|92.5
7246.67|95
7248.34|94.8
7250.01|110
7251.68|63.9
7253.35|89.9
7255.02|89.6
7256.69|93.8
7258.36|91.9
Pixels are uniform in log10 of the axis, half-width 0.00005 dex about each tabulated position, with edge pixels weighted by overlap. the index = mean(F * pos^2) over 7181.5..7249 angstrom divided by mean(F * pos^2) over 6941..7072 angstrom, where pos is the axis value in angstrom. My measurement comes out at 1.06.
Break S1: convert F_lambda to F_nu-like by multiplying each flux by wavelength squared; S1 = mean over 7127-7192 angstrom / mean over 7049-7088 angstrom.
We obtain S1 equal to 1.04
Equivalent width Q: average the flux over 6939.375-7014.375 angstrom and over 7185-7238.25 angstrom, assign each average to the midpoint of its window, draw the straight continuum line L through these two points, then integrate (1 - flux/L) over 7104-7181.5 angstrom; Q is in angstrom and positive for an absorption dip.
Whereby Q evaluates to 3.3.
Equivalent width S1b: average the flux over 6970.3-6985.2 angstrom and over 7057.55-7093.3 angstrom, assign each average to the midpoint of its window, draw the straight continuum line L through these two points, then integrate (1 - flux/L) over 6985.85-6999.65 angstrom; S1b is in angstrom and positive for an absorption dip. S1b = 0.1 angstrom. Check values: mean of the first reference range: 90.9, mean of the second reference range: 87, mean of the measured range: 89.5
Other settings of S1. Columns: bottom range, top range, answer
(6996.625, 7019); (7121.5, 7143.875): 0.98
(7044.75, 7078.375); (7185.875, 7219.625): 1.05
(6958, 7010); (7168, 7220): 1.02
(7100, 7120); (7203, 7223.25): 1.04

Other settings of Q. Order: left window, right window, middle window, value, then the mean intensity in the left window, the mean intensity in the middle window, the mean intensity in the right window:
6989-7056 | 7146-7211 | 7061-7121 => 2.6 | 92.2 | 86.3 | 87.7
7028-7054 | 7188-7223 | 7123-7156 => 1.4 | 93.6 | 85.6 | 86.7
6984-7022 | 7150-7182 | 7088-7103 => 0.6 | 91.3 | 84.9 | 86.5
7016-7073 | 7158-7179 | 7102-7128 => 0.7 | 90.7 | 86.1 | 87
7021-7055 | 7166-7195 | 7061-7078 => 1.3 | 92.9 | 85.5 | 91.6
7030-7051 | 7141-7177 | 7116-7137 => 0.7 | 93.6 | 85.4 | 86.5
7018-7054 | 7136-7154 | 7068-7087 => 0.7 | 92.7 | 87.2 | 87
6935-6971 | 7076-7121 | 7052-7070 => 0.0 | 91.3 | 87.9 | 86.8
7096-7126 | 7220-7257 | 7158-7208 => -0.1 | 85.3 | 88.9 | 91.4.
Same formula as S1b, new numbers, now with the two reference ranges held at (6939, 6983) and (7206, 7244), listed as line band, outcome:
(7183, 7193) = -1.5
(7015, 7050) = -0.6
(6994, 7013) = -0.2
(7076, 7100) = 0.9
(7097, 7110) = 1.0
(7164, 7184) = 1.0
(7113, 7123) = 0.1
